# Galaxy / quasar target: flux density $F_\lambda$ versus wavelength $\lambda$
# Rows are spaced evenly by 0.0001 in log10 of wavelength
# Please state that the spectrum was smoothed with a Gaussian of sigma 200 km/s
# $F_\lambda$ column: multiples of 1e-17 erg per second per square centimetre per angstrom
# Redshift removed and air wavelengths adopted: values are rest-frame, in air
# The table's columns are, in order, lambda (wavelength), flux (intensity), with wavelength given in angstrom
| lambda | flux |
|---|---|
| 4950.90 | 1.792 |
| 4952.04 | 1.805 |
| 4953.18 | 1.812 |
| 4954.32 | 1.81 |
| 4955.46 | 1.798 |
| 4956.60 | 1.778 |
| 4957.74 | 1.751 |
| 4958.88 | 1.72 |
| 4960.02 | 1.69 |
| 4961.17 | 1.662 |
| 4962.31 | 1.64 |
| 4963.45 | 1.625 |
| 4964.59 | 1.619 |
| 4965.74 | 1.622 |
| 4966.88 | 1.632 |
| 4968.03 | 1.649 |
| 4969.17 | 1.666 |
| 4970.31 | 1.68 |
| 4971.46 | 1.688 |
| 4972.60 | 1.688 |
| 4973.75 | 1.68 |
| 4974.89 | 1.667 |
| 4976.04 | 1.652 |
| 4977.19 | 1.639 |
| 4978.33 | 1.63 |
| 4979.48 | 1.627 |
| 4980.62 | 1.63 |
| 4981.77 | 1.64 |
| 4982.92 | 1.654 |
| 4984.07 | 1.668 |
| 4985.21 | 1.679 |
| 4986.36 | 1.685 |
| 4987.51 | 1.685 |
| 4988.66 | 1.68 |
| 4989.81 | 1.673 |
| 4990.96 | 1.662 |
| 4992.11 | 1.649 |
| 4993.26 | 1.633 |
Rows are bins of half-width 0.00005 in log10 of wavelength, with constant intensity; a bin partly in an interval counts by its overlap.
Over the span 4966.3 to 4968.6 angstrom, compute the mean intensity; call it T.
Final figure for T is 1.64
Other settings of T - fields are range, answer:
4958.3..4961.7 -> 1.69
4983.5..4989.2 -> 1.68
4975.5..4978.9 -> 1.64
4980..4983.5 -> 1.64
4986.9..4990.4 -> 1.68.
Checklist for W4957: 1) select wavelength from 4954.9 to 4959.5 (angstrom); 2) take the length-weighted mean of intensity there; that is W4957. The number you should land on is 1.76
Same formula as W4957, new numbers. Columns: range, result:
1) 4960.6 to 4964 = 1.64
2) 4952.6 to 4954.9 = 1.81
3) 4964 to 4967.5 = 1.62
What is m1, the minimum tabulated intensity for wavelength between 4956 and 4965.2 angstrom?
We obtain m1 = 1.619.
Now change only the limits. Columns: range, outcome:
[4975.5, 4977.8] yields 1.639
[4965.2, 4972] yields 1.622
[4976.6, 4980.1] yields 1.627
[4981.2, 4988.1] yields 1.64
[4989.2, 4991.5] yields 1.662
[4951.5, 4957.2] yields 1.778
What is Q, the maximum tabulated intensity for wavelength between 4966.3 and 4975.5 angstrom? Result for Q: 1.688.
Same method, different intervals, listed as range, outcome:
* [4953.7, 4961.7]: 1.81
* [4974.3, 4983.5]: 1.667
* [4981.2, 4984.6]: 1.668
